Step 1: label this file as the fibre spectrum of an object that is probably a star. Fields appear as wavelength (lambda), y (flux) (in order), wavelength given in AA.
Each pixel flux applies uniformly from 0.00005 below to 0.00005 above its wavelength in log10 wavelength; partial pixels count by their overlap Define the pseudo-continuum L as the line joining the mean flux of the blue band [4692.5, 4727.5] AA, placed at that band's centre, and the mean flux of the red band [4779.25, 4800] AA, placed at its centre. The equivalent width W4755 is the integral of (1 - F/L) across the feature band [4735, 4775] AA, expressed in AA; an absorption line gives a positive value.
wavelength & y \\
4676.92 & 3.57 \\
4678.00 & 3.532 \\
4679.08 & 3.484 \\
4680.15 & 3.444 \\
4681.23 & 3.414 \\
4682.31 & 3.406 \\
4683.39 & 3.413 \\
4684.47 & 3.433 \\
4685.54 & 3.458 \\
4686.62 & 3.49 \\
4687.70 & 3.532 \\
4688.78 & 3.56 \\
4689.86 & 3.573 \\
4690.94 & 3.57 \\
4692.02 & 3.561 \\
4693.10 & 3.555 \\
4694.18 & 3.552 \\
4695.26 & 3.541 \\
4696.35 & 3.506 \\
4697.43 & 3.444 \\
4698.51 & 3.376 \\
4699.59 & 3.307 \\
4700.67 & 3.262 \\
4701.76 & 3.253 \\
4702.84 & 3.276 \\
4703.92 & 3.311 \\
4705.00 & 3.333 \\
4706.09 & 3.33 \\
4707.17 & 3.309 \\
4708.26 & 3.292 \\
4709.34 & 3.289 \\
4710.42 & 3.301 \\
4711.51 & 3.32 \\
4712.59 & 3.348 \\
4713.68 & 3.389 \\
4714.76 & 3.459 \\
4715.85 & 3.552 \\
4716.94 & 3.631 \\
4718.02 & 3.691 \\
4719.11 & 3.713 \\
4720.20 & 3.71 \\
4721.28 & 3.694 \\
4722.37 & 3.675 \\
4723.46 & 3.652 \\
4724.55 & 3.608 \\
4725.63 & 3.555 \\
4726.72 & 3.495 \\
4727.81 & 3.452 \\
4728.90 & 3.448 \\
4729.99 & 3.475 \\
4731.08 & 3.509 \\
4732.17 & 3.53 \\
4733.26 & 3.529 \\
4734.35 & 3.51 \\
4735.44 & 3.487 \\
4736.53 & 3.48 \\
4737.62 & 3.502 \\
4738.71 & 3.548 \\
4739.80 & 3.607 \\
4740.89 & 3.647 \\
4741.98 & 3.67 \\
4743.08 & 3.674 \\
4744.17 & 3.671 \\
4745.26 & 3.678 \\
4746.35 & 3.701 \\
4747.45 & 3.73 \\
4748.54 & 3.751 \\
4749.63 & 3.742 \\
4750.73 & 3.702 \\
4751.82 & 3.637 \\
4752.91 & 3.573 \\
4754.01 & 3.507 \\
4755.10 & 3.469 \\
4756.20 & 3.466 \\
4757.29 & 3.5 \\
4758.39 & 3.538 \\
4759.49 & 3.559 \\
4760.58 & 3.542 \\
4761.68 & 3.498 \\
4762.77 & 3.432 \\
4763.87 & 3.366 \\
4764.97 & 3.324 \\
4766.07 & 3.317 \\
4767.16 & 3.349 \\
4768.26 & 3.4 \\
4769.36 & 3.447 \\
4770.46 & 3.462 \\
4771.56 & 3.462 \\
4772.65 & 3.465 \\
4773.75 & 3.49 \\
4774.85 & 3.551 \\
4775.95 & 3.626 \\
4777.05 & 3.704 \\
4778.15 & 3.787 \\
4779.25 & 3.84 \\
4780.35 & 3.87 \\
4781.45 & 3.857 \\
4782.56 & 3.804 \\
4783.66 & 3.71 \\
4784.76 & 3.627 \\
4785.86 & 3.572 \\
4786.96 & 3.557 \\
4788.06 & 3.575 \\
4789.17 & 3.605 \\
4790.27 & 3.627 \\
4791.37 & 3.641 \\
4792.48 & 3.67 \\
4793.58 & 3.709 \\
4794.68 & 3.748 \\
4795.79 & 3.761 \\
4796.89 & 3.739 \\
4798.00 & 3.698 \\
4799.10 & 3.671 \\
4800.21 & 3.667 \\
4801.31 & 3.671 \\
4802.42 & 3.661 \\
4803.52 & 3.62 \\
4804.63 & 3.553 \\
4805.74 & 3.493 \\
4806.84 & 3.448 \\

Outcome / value 0.6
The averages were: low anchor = 3.46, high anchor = 3.69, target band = 3.54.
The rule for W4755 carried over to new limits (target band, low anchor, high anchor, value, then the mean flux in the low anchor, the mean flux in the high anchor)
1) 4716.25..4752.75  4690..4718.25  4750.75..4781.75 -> -1.4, 3.41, 3.54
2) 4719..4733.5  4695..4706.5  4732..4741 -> -0.4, 3.35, 3.53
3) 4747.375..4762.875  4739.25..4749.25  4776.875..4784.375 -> 0.6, 3.68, 3.79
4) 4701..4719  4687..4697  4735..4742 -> 0.8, 3.55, 3.56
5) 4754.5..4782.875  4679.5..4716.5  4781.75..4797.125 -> 0.6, 3.42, 3.67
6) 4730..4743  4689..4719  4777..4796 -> -0.1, 3.43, 3.7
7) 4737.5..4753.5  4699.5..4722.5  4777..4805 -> -0.5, 3.43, 3.69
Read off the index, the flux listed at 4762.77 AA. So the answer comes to 3.432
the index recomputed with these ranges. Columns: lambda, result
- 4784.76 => 3.627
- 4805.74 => 3.493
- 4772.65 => 3.465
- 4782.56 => 3.804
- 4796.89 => 3.739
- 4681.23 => 3.414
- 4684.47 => 3.433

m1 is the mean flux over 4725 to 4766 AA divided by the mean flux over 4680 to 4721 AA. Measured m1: 1.03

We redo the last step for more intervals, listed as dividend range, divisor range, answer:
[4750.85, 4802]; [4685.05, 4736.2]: 1.03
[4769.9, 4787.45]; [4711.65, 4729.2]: 1.02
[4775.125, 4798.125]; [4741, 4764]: 1.03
